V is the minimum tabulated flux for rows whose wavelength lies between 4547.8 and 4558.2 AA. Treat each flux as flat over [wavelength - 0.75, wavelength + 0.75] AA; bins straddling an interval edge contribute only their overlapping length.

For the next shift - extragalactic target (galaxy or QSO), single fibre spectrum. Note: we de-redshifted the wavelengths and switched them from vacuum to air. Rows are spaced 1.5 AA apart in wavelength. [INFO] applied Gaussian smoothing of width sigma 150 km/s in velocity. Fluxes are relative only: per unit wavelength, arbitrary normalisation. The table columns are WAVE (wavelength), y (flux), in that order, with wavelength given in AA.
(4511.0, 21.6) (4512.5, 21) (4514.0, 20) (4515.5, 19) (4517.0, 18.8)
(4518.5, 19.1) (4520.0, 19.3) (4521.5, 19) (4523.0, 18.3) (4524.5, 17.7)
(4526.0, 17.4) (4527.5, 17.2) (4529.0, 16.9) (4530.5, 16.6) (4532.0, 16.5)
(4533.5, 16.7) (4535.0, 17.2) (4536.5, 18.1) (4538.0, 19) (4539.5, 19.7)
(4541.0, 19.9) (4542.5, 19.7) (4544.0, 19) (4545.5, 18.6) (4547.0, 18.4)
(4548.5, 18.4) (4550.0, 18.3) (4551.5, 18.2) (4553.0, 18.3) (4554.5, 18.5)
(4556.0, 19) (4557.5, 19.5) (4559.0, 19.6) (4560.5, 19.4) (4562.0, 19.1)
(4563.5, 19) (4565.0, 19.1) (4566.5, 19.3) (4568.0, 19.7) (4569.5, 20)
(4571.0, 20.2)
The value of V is 18.2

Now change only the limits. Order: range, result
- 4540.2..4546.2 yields 18.6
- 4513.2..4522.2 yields 18.8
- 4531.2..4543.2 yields 16.5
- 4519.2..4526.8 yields 17.4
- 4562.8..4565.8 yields 19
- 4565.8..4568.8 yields 19.3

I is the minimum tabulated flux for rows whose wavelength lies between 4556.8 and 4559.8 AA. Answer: 19.5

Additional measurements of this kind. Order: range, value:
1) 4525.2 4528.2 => 17.2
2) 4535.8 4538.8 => 18.1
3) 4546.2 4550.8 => 18.3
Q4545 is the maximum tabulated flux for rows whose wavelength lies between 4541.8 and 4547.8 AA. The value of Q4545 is 19.7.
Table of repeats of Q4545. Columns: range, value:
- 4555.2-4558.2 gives 19.5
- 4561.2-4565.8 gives 19.1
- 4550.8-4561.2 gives 19.6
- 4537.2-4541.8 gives 19.9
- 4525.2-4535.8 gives 17.4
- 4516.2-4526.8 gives 19.3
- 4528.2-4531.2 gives 16.9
